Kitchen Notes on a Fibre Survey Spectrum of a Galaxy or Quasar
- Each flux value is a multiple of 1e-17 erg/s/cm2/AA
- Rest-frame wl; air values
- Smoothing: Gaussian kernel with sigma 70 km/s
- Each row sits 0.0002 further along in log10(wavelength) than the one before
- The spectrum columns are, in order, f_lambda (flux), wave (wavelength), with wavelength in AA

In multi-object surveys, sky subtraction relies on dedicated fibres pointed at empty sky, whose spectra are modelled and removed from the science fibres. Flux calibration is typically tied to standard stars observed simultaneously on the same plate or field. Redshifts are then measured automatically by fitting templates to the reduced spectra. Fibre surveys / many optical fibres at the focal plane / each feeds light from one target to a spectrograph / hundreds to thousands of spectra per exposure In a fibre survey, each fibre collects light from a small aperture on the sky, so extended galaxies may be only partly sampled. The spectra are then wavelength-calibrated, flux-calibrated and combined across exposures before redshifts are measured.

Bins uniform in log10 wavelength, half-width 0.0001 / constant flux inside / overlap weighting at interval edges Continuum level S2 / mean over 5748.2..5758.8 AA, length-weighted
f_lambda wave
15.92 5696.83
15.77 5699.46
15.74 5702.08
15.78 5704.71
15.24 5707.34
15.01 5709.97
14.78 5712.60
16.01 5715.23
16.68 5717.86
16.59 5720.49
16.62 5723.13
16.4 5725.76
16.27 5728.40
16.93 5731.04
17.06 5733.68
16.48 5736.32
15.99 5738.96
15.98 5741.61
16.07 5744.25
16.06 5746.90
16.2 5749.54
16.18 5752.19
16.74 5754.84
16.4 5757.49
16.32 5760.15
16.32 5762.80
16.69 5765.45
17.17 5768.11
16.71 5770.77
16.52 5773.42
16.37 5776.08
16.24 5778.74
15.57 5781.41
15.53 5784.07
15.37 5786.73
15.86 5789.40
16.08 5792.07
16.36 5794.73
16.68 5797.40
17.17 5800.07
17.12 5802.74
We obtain 16.4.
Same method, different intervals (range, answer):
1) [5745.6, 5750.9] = 16.1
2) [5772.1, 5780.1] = 16.4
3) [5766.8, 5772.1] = 17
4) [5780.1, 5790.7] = 15.6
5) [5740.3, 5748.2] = 16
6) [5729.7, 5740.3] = 16.6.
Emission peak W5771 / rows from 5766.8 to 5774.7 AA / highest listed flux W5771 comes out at 17.17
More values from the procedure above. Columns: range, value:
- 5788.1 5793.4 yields 16.08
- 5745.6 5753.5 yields 16.2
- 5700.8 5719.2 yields 16.68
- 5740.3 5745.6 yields 16.07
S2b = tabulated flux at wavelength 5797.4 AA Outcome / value 16.68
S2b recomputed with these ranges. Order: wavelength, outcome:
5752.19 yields 16.18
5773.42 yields 16.52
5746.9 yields 16.06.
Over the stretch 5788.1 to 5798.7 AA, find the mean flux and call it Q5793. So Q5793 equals 16.3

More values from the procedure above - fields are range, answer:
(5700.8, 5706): 15.7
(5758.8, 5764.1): 16.3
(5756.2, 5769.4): 16.6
